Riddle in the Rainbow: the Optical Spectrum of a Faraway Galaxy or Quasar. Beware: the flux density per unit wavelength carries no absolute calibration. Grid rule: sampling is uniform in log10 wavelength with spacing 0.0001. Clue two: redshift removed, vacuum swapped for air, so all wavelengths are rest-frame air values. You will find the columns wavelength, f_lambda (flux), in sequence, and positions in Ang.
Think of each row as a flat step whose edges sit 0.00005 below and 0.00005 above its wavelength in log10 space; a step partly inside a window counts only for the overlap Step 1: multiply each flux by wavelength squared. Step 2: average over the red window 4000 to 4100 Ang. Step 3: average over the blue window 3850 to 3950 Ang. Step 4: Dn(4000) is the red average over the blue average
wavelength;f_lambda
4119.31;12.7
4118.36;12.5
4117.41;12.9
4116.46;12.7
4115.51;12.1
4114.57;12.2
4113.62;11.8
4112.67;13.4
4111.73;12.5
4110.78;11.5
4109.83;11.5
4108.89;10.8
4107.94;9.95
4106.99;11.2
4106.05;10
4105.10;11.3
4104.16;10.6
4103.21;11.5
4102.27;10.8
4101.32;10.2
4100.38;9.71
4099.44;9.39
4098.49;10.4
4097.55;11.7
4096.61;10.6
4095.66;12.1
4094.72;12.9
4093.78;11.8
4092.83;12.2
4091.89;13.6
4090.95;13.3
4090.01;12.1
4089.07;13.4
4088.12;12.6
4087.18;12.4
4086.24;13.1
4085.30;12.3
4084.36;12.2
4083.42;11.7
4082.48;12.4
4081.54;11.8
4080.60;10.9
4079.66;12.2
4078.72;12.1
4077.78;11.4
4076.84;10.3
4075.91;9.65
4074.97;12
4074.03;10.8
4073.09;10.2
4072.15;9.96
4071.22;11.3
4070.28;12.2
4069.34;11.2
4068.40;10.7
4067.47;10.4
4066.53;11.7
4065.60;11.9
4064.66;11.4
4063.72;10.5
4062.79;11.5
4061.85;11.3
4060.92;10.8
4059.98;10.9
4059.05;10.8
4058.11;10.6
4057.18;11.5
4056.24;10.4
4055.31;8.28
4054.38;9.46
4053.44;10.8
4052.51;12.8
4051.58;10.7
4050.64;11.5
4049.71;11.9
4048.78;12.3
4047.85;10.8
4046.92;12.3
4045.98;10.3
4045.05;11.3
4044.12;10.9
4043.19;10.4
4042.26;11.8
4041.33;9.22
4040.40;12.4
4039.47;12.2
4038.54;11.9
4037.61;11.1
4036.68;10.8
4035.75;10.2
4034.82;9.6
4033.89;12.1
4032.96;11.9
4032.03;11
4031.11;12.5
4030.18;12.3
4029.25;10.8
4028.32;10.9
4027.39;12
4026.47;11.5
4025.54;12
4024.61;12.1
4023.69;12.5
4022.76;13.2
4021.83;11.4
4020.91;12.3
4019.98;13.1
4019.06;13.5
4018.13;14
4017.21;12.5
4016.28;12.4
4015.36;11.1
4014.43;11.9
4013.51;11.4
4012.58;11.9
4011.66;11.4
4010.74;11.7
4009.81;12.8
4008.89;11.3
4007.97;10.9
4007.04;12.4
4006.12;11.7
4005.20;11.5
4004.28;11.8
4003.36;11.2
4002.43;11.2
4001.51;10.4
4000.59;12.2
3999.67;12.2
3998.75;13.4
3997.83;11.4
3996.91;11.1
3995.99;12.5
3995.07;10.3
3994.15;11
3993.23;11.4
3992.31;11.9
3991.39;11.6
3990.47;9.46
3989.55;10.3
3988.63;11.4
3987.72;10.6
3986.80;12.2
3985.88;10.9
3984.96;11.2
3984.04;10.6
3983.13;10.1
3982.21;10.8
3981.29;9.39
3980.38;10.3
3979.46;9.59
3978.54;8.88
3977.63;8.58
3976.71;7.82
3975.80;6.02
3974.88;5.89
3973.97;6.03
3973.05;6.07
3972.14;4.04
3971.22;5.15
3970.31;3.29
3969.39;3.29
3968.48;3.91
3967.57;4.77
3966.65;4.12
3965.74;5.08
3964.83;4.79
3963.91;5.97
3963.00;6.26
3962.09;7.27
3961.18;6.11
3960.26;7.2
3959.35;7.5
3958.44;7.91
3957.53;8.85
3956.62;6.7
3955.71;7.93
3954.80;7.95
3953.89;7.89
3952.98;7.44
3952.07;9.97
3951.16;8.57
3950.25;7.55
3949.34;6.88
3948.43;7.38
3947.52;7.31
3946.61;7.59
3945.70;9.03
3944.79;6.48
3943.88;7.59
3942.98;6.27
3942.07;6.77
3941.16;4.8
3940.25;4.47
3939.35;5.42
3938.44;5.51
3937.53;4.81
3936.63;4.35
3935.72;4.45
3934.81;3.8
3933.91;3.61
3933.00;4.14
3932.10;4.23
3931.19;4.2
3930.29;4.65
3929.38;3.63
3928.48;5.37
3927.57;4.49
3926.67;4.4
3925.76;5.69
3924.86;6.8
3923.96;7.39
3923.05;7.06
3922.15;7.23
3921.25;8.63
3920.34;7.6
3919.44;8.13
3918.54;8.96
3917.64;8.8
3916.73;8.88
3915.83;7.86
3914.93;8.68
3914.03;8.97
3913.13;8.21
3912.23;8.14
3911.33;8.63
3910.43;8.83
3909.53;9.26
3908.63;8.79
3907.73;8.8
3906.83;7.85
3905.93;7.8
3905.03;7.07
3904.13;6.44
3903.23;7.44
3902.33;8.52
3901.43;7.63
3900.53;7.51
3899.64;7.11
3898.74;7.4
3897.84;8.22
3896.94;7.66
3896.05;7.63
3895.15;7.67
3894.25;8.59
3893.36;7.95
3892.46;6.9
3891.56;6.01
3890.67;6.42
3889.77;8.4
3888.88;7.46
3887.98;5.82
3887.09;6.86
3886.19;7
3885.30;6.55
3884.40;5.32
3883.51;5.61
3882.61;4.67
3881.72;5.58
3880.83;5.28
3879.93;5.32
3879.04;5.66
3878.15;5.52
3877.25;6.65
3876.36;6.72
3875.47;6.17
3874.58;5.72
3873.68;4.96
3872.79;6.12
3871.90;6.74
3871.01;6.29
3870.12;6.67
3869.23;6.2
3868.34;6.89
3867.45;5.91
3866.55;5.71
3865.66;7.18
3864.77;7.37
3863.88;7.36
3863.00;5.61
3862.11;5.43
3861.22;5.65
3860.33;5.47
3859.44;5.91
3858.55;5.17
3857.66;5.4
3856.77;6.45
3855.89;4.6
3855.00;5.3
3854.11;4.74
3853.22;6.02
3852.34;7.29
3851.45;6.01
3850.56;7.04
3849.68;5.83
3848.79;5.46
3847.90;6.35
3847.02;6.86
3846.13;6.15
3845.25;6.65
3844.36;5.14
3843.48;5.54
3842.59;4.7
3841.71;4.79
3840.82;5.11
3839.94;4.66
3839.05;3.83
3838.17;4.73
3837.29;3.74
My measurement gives 1.89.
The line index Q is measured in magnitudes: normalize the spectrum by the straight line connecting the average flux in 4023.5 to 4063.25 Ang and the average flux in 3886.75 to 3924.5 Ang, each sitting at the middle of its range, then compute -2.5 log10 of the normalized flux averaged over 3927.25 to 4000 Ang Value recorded 0.241 mag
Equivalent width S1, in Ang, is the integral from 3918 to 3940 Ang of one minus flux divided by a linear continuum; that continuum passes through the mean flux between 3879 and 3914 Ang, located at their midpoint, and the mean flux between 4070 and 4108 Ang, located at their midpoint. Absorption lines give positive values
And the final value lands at 6.48 Ang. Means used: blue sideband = 7.27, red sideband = 11.5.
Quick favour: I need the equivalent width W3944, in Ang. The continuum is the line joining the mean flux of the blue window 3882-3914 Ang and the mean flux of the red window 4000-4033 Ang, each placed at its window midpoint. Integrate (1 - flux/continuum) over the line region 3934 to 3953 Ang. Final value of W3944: 5.7 Ang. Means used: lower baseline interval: 7.45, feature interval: 6.42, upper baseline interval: 11.9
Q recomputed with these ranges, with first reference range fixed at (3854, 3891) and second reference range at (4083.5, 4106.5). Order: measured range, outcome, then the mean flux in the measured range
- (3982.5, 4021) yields -0.238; 11.6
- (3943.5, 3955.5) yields 0.025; 7.82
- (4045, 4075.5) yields -0.024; 11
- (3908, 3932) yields -0.005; 7.24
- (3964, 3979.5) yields 0.459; 5.63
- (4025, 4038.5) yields -0.130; 11.4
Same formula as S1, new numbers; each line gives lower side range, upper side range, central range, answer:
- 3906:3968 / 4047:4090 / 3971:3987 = -0.5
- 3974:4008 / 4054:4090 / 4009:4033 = -2.7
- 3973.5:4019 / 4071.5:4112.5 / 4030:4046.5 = -0.1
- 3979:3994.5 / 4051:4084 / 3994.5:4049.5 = -4.1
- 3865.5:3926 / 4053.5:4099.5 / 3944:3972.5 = 6.6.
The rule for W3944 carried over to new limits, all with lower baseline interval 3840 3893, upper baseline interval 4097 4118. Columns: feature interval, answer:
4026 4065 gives -4.8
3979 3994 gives -3.6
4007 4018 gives -3.2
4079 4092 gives -1.9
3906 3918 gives -2.6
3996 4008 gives -3.6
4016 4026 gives -3.5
